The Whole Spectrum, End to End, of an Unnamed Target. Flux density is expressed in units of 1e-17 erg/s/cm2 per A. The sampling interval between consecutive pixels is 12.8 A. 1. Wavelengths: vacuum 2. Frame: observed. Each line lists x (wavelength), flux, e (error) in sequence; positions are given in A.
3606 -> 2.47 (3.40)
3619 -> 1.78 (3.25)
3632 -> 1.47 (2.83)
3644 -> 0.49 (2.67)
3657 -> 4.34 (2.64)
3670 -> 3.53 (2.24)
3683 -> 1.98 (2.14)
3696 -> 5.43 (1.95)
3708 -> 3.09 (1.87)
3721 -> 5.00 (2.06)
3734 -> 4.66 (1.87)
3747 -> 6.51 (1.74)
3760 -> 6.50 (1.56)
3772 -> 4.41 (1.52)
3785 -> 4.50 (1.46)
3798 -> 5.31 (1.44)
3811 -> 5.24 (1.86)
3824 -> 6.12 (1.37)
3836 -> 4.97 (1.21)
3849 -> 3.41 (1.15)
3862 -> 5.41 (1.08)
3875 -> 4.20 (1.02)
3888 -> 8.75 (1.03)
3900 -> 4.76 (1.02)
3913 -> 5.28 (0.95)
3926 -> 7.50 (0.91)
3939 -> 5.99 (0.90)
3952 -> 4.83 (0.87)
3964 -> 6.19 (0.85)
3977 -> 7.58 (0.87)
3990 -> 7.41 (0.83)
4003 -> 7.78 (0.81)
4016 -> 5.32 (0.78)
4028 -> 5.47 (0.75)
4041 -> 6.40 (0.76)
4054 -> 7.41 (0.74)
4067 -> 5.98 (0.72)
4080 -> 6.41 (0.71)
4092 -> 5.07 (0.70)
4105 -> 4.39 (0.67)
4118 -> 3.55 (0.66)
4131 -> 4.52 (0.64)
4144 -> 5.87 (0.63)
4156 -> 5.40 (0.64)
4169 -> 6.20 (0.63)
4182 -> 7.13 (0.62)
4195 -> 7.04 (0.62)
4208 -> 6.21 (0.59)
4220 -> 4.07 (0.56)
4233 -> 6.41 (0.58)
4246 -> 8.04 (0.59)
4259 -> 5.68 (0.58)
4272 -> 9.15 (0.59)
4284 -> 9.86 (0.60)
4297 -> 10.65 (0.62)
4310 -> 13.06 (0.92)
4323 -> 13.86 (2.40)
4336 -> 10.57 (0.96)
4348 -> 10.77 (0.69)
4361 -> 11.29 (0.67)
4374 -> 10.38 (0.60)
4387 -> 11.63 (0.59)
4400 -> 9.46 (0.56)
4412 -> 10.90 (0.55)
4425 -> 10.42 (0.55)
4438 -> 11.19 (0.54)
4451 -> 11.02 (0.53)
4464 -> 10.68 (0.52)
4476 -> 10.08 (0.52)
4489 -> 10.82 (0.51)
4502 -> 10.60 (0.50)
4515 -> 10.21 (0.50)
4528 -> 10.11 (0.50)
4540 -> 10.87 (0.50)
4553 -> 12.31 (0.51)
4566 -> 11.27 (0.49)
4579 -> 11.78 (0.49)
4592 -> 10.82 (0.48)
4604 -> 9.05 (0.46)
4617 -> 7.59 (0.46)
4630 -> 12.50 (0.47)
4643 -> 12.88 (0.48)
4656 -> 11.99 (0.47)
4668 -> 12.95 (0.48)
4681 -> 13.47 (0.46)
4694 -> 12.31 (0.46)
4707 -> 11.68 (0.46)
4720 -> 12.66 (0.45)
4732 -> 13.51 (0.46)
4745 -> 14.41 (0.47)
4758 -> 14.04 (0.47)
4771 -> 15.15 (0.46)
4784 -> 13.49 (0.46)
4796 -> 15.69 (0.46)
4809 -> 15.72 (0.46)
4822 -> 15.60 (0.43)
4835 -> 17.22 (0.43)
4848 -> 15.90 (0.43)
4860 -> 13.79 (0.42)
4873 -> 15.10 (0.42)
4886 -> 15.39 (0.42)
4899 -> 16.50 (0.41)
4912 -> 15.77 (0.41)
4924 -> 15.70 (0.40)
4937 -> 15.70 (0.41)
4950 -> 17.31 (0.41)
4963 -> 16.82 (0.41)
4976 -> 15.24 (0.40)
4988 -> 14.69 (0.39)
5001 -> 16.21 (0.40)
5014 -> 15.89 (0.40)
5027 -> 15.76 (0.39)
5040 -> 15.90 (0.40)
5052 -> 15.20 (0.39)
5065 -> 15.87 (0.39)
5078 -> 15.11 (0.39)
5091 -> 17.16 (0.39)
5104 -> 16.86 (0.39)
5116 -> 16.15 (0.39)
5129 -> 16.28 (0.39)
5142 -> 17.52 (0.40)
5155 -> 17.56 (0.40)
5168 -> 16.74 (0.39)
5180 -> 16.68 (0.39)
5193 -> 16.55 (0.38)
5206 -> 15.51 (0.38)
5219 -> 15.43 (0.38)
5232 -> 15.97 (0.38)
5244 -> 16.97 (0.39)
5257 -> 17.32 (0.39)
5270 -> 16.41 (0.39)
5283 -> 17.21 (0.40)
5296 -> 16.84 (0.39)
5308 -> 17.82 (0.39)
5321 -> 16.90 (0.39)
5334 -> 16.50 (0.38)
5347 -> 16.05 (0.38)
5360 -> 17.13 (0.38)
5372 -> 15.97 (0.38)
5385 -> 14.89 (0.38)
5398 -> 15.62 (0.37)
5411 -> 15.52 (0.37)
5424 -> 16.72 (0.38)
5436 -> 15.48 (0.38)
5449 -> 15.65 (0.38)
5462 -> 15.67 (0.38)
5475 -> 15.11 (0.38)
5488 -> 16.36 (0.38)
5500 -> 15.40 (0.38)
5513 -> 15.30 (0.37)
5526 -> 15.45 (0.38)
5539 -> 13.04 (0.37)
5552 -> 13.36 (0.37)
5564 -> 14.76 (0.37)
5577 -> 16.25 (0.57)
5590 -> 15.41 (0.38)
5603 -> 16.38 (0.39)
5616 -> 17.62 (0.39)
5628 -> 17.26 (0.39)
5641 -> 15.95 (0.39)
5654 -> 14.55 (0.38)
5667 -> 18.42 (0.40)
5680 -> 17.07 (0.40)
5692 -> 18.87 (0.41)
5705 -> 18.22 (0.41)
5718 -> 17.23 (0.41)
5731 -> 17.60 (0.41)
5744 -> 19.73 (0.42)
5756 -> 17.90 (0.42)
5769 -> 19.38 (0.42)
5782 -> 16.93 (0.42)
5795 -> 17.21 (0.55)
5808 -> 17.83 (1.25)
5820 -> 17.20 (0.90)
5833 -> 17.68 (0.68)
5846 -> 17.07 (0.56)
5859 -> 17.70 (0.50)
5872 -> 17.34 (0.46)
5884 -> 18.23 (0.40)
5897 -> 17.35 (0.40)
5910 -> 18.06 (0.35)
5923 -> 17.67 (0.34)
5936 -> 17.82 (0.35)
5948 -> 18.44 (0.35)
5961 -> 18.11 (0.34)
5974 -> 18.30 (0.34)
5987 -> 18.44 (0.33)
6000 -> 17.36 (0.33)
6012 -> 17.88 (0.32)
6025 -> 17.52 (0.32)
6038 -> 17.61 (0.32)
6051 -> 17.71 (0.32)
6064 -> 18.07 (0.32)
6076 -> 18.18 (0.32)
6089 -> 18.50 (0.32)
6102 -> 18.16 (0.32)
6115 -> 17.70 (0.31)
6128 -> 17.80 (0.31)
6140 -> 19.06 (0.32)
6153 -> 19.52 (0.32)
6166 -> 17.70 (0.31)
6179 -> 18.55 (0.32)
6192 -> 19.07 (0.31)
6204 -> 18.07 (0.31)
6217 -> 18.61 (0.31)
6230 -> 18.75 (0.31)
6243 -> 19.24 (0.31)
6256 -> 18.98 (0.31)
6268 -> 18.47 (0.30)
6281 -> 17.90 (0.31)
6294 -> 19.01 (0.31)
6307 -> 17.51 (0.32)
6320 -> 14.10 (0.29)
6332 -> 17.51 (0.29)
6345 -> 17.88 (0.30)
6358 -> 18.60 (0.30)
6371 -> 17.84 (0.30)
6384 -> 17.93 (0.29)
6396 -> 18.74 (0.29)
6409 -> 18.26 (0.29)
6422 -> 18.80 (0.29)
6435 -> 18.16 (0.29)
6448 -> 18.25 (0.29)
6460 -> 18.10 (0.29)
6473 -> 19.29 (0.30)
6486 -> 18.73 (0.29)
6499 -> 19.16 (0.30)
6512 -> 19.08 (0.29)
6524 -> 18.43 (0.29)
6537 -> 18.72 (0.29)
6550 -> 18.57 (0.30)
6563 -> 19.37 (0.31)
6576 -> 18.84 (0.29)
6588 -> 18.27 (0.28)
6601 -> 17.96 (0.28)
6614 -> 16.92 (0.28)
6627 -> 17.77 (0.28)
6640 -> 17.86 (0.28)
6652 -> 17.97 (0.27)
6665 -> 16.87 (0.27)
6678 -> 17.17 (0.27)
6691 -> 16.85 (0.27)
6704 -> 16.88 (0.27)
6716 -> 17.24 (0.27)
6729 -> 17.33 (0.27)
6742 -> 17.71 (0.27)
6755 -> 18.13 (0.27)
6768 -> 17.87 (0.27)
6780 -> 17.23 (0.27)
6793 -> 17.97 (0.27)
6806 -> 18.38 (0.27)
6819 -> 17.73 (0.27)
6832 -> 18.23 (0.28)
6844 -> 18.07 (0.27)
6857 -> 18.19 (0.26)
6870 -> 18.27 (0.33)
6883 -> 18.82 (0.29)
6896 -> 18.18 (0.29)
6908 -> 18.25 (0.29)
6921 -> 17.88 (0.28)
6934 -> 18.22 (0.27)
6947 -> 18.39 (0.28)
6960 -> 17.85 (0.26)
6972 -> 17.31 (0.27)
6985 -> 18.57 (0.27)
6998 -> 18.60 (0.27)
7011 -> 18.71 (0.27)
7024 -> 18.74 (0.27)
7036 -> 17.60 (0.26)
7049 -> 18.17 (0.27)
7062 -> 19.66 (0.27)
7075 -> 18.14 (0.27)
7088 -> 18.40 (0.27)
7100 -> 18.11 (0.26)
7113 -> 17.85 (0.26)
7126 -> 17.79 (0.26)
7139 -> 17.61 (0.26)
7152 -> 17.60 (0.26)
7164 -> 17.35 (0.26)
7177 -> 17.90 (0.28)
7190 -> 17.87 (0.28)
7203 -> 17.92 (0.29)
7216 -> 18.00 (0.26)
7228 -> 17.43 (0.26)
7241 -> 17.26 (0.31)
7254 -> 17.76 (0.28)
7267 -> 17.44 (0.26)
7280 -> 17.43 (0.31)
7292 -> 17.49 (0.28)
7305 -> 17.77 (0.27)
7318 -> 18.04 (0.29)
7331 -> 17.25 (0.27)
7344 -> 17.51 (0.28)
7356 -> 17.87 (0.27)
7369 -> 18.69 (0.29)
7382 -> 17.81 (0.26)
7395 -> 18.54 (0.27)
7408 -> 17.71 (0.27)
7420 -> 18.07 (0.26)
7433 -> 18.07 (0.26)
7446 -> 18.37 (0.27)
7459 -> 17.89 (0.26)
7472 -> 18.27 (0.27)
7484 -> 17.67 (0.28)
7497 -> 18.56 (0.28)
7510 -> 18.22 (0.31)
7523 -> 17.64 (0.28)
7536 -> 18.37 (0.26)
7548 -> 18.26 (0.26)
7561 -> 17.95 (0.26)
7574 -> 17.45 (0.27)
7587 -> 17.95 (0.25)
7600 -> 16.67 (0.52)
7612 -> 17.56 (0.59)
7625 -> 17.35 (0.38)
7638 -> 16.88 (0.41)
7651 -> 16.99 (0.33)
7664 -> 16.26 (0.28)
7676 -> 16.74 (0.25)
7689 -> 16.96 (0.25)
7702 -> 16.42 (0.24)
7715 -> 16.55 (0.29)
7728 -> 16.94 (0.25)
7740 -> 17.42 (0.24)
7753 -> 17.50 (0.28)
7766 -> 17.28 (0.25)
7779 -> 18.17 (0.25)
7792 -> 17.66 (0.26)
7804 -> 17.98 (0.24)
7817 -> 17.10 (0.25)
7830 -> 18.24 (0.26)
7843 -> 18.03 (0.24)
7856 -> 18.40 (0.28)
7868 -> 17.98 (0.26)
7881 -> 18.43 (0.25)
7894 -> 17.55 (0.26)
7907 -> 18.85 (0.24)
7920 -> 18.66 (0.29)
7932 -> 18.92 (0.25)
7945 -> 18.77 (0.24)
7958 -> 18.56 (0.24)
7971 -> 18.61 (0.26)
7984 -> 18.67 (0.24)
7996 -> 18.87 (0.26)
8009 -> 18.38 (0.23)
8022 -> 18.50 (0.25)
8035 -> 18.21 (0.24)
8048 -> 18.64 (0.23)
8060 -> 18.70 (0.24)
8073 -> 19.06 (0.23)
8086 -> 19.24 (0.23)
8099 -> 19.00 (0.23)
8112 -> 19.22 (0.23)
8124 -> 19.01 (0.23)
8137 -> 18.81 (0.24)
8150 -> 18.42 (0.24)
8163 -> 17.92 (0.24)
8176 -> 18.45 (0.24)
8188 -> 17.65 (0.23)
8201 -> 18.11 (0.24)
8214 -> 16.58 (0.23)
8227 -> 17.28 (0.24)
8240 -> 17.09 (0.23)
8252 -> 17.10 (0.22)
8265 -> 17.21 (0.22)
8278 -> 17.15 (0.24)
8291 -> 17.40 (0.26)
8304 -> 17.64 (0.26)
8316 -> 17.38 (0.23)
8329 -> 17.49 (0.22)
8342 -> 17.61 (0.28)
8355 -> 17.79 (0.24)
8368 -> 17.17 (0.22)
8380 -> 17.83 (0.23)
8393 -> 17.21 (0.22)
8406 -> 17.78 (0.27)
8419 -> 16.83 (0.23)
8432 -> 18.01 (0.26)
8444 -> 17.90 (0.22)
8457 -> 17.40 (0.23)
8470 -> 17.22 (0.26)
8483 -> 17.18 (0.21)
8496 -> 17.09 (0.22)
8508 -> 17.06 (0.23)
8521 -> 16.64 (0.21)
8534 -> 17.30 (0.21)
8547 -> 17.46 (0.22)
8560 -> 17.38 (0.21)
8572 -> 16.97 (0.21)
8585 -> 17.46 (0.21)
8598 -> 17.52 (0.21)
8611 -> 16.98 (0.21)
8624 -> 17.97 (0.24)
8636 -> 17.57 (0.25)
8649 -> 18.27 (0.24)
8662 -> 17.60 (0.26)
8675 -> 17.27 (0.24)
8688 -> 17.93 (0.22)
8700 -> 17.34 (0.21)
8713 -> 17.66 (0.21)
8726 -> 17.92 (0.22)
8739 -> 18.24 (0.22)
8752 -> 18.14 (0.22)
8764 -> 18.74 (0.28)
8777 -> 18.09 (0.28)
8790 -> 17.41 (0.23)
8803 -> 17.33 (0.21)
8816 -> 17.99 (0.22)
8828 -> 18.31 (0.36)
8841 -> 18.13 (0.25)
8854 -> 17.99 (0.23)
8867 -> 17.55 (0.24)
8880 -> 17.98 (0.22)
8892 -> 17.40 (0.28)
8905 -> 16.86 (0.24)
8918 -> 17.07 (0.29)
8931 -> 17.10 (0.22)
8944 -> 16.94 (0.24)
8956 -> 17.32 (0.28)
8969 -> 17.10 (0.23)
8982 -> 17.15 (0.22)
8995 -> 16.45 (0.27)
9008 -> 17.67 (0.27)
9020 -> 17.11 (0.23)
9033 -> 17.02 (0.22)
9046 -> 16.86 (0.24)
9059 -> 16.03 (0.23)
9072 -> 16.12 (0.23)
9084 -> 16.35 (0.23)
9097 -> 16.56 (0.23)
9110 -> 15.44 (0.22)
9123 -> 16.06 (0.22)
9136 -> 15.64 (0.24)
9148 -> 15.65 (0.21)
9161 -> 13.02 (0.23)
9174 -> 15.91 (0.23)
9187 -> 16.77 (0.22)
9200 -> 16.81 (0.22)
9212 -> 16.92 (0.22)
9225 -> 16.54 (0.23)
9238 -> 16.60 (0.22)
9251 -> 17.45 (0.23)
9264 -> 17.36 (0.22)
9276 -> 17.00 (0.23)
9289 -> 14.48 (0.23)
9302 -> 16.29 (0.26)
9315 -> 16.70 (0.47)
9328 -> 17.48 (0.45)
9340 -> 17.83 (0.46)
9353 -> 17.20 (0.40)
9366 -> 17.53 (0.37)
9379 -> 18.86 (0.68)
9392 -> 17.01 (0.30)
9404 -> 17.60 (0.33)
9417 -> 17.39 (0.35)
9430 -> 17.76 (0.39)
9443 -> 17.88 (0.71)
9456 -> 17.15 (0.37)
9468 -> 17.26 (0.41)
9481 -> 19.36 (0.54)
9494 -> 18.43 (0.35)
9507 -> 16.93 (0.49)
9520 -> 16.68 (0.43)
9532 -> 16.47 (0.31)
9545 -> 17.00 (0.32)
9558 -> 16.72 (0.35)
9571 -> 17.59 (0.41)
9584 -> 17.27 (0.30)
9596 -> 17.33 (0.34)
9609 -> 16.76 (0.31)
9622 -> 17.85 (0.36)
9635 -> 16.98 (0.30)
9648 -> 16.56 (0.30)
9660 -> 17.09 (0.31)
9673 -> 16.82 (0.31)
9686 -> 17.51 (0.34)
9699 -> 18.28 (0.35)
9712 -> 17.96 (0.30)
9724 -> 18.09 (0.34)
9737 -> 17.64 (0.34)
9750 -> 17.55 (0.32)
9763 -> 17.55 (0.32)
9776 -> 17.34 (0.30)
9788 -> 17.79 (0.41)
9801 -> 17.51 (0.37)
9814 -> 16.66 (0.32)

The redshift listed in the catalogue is 0.07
